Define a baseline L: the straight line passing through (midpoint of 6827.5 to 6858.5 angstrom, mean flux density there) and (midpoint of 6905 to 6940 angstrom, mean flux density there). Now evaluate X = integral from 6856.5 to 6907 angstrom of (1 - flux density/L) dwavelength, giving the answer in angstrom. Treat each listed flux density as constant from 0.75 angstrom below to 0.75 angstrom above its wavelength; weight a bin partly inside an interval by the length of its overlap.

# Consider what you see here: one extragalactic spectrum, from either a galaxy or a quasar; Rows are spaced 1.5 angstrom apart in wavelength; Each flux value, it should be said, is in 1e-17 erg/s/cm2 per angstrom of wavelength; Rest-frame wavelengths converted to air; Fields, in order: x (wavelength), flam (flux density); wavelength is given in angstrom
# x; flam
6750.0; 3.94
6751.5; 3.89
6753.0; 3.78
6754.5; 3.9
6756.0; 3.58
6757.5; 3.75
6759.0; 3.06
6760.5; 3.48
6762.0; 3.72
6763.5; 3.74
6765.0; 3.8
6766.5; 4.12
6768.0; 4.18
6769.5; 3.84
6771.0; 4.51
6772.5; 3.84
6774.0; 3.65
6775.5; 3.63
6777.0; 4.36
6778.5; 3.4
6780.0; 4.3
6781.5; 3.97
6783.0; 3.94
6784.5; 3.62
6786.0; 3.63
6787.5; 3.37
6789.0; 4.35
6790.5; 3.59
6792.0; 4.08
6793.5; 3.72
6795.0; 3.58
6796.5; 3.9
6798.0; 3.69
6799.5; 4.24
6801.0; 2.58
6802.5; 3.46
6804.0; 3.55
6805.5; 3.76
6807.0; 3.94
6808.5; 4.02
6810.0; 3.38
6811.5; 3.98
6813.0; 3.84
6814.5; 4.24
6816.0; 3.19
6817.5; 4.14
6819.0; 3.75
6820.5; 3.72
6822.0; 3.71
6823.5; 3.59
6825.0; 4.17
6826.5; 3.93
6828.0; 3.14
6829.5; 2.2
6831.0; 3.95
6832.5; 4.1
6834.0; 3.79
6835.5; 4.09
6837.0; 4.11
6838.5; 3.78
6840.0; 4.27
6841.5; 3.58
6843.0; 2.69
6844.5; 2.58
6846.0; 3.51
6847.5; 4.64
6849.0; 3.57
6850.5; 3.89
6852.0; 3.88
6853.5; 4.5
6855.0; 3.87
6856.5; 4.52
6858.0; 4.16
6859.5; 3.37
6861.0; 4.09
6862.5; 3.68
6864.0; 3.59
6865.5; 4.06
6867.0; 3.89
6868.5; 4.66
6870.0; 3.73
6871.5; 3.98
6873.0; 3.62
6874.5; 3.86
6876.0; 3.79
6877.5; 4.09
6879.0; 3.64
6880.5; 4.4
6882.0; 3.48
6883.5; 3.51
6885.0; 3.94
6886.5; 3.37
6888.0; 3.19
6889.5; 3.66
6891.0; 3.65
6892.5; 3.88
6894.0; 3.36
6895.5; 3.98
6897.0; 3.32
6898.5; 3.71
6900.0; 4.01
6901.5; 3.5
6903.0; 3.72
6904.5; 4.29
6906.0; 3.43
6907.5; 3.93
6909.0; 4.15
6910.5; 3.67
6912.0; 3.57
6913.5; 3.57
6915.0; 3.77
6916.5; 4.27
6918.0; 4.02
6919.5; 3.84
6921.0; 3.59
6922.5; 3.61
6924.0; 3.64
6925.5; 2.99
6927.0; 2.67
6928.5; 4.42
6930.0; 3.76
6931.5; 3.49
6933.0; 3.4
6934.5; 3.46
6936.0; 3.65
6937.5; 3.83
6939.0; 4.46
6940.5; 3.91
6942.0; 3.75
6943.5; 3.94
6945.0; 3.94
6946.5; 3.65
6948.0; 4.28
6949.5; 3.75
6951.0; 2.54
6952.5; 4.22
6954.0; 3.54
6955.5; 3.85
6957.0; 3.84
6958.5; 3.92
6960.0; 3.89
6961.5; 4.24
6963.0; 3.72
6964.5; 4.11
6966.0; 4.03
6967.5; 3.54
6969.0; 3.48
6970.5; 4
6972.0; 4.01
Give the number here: -0.7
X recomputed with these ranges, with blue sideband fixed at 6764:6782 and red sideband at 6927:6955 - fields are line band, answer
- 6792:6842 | 2.19 angstrom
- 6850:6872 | -0.81 angstrom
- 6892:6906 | 0.25 angstrom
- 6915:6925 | -0.07 angstrom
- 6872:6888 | 0.34 angstrom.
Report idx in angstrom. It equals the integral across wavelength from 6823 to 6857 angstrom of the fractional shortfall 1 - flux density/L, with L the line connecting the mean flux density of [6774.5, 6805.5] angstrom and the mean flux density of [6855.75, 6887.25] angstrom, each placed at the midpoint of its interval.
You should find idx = 0.7 angstrom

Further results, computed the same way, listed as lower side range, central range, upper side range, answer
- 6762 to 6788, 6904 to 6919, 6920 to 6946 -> -0.6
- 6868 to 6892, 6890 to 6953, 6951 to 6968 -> 1.4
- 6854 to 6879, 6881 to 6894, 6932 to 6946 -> 1.0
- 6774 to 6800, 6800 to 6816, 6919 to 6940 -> 0.6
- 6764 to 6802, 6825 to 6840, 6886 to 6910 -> 0.2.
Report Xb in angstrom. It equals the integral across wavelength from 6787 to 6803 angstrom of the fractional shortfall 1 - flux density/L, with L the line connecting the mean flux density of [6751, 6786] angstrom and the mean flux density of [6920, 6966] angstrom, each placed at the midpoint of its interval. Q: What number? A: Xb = 0.5 angstrom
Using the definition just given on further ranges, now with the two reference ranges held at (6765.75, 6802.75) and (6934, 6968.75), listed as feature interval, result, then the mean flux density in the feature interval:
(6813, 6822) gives 0.06 angstrom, 3.8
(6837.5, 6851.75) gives 0.73 angstrom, 3.63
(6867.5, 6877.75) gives -0.34 angstrom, 3.95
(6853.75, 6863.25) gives -0.37 angstrom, 3.98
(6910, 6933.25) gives 1.09 angstrom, 3.65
